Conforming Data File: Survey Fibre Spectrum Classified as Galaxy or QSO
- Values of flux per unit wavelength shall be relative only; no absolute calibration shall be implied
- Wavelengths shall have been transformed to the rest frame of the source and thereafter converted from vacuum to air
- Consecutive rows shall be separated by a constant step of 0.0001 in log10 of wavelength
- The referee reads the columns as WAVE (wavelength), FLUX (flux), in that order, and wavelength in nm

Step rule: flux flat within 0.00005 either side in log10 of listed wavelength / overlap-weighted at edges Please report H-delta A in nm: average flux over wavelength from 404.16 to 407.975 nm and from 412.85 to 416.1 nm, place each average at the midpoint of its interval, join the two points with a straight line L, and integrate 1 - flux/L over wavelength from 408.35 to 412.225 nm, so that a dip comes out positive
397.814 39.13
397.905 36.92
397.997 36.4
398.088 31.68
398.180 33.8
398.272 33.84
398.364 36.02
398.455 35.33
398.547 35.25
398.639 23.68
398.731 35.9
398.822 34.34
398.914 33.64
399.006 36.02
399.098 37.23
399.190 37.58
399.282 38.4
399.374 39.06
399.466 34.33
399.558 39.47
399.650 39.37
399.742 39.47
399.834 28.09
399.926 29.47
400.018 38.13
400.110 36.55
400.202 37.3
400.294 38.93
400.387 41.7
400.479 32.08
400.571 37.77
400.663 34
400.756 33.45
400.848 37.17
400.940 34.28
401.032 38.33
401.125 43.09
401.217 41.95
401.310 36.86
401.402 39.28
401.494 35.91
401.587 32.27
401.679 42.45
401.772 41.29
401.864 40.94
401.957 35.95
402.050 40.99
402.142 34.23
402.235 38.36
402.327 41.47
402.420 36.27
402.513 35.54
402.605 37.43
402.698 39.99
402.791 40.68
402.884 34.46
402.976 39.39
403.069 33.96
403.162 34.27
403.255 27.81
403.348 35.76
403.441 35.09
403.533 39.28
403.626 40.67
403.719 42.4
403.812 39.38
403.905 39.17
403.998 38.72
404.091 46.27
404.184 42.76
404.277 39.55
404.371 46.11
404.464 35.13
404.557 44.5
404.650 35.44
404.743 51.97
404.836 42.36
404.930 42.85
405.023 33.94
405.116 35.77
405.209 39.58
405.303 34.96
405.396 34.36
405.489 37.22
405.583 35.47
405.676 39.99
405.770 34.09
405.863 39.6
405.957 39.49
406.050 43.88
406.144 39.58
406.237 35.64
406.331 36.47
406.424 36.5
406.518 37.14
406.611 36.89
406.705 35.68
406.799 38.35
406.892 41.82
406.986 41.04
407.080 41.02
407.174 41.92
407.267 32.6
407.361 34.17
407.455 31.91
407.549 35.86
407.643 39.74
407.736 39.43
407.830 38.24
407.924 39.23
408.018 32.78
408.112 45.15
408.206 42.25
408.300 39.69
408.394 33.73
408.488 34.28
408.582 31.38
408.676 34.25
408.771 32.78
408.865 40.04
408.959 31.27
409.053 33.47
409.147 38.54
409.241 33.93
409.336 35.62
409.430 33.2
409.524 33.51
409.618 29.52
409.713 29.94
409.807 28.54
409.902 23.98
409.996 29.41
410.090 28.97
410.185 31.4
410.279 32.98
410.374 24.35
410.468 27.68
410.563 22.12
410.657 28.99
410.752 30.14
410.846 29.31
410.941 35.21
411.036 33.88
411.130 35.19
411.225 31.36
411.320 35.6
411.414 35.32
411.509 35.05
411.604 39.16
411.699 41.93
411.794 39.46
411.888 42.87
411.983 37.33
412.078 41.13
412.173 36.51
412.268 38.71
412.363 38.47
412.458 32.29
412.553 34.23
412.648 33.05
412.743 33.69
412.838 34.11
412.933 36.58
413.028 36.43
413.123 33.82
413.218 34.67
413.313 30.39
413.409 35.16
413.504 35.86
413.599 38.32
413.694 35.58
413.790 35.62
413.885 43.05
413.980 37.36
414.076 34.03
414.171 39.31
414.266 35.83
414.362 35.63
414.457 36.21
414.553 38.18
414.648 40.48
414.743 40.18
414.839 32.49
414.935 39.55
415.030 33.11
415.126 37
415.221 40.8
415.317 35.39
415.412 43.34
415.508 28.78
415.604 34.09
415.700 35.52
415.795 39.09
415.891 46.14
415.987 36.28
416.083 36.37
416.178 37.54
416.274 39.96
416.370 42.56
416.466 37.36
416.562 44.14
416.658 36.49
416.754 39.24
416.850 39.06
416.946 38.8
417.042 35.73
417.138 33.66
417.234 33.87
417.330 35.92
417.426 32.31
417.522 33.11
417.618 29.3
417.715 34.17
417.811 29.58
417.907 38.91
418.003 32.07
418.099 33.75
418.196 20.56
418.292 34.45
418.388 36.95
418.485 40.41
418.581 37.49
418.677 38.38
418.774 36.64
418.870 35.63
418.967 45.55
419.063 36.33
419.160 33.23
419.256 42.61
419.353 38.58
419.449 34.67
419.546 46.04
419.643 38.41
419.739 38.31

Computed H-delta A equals 0.45 nm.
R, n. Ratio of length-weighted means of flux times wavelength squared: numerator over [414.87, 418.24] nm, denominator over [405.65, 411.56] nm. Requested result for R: 1.08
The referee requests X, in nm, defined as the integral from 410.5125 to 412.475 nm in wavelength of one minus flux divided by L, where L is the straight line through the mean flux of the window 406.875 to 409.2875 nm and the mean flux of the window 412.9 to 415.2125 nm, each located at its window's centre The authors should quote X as 0.075 nm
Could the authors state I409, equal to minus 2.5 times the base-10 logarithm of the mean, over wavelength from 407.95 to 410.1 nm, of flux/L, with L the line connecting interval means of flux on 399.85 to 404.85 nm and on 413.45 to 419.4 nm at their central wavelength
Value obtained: 0.11 mag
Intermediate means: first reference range 38.2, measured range 33.9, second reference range 36.7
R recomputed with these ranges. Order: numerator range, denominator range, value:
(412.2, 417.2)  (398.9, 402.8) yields 1.06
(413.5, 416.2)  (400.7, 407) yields 1.03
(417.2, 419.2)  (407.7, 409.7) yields 1.02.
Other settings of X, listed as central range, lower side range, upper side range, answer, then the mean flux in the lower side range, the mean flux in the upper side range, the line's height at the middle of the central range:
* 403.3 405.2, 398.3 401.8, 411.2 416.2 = -0.20 nm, 36.4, 36.8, 36.5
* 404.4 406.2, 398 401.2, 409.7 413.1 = -0.22 nm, 35.8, 33.5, 34.7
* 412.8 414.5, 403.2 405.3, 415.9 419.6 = 0.07 nm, 39.6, 36.6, 37.5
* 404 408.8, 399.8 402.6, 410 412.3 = -0.39 nm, 37.2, 33.8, 35.4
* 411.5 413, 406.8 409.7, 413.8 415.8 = -0.02 nm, 36.4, 37.1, 36.8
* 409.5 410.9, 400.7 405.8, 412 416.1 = 0.32 nm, 38.4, 36.6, 37.2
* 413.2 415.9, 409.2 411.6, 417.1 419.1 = -0.31 nm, 31.1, 34.7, 33.1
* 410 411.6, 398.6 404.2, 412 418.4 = 0.23 nm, 37.2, 36.2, 36.5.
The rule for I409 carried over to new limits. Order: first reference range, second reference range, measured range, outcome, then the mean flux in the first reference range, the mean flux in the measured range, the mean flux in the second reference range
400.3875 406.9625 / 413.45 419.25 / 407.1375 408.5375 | 0.01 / 38.3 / 37.4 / 36.7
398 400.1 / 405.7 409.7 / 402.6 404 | -0.04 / 35.1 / 37.4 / 36.8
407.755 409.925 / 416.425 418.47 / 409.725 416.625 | -0.02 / 34.7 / 35.5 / 34.8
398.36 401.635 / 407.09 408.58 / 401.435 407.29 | -0.05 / 36.2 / 38.5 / 37.3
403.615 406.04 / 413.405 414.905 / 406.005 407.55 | 0.04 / 39.7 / 37.7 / 37.2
